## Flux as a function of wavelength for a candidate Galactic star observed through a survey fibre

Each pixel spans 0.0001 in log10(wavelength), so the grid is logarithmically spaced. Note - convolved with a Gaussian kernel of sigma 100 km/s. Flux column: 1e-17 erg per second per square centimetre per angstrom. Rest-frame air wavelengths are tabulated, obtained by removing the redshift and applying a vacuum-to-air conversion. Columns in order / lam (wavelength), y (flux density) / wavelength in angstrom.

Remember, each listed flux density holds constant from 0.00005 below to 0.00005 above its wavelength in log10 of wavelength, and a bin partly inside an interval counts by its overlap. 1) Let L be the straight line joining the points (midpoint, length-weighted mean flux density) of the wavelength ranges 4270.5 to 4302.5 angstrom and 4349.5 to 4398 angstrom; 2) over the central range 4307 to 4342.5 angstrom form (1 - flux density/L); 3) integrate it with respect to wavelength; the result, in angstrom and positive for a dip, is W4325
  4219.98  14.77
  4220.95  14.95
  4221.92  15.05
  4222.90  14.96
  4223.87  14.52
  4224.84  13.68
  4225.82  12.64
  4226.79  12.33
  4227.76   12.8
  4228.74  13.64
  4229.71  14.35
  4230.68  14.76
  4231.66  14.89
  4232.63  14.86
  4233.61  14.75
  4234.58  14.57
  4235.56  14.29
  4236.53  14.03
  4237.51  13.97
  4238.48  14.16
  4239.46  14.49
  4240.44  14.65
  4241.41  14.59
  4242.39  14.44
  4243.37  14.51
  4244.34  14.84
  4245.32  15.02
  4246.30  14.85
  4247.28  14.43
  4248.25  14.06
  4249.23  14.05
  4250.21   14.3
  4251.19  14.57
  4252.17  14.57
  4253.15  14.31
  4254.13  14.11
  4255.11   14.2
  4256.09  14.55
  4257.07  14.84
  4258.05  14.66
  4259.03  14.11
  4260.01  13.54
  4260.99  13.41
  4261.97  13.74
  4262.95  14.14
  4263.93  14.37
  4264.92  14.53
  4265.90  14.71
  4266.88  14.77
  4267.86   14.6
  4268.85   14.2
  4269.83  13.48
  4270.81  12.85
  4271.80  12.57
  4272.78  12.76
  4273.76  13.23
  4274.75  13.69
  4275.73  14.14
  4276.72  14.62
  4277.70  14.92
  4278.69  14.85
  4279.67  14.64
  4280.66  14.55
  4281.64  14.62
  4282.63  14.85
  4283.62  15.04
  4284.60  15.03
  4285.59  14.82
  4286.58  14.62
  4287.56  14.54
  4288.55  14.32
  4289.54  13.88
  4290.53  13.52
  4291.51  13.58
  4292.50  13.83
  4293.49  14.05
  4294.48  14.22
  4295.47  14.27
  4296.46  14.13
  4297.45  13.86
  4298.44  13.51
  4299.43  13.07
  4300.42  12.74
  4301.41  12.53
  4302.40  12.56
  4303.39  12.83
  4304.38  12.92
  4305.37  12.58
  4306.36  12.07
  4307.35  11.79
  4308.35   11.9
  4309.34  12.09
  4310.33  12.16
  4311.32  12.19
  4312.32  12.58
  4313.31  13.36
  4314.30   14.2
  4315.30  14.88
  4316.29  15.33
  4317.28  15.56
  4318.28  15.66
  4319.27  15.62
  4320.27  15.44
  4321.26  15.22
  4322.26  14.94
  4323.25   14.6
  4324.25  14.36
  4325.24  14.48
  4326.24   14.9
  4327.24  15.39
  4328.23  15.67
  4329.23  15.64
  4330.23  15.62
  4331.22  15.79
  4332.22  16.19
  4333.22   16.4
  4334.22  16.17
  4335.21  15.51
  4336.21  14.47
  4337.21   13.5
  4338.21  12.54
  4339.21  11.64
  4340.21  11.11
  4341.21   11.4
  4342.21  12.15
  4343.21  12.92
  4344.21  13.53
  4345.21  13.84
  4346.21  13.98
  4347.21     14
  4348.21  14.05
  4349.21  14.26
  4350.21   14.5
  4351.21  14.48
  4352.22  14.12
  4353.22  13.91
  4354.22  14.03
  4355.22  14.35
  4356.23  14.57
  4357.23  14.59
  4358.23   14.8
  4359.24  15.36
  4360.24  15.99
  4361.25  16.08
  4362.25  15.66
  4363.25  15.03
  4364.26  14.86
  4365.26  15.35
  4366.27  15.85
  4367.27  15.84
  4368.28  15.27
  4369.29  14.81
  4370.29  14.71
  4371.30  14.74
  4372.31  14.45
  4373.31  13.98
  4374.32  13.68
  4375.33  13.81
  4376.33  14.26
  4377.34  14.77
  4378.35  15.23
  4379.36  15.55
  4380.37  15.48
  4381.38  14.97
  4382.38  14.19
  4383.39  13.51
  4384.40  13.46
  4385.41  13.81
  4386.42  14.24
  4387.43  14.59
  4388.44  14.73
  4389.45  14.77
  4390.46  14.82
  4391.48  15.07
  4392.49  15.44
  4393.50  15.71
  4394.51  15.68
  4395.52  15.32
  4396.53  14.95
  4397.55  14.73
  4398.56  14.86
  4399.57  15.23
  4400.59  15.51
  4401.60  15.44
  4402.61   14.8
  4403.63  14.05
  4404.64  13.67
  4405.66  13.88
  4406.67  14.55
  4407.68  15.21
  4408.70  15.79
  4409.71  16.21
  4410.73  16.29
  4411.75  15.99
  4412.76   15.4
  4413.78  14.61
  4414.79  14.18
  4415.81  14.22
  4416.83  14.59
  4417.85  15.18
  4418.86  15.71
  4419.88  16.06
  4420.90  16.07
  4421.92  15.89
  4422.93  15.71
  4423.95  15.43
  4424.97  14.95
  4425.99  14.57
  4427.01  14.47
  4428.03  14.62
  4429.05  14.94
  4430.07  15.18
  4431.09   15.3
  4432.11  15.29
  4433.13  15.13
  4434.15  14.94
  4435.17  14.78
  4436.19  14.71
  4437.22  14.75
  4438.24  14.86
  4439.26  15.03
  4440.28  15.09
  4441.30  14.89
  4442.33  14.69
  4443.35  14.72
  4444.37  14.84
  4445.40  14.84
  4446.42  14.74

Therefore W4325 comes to 0.32 angstrom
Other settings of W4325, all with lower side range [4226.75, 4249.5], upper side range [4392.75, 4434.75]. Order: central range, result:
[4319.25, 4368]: 0.8 angstrom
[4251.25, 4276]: 0.8 angstrom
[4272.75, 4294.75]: 0.4 angstrom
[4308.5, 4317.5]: 0.7 angstrom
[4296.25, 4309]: 1.6 angstrom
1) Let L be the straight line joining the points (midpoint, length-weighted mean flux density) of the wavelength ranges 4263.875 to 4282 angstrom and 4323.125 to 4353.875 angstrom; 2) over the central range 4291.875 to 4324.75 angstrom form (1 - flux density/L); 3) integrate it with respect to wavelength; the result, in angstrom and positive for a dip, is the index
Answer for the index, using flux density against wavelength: 1.2 angstrom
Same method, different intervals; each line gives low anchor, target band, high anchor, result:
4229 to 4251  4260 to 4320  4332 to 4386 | 2.5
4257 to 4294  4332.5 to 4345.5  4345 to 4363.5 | 0.9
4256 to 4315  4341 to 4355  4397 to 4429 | 0.7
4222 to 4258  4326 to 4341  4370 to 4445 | 0.0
